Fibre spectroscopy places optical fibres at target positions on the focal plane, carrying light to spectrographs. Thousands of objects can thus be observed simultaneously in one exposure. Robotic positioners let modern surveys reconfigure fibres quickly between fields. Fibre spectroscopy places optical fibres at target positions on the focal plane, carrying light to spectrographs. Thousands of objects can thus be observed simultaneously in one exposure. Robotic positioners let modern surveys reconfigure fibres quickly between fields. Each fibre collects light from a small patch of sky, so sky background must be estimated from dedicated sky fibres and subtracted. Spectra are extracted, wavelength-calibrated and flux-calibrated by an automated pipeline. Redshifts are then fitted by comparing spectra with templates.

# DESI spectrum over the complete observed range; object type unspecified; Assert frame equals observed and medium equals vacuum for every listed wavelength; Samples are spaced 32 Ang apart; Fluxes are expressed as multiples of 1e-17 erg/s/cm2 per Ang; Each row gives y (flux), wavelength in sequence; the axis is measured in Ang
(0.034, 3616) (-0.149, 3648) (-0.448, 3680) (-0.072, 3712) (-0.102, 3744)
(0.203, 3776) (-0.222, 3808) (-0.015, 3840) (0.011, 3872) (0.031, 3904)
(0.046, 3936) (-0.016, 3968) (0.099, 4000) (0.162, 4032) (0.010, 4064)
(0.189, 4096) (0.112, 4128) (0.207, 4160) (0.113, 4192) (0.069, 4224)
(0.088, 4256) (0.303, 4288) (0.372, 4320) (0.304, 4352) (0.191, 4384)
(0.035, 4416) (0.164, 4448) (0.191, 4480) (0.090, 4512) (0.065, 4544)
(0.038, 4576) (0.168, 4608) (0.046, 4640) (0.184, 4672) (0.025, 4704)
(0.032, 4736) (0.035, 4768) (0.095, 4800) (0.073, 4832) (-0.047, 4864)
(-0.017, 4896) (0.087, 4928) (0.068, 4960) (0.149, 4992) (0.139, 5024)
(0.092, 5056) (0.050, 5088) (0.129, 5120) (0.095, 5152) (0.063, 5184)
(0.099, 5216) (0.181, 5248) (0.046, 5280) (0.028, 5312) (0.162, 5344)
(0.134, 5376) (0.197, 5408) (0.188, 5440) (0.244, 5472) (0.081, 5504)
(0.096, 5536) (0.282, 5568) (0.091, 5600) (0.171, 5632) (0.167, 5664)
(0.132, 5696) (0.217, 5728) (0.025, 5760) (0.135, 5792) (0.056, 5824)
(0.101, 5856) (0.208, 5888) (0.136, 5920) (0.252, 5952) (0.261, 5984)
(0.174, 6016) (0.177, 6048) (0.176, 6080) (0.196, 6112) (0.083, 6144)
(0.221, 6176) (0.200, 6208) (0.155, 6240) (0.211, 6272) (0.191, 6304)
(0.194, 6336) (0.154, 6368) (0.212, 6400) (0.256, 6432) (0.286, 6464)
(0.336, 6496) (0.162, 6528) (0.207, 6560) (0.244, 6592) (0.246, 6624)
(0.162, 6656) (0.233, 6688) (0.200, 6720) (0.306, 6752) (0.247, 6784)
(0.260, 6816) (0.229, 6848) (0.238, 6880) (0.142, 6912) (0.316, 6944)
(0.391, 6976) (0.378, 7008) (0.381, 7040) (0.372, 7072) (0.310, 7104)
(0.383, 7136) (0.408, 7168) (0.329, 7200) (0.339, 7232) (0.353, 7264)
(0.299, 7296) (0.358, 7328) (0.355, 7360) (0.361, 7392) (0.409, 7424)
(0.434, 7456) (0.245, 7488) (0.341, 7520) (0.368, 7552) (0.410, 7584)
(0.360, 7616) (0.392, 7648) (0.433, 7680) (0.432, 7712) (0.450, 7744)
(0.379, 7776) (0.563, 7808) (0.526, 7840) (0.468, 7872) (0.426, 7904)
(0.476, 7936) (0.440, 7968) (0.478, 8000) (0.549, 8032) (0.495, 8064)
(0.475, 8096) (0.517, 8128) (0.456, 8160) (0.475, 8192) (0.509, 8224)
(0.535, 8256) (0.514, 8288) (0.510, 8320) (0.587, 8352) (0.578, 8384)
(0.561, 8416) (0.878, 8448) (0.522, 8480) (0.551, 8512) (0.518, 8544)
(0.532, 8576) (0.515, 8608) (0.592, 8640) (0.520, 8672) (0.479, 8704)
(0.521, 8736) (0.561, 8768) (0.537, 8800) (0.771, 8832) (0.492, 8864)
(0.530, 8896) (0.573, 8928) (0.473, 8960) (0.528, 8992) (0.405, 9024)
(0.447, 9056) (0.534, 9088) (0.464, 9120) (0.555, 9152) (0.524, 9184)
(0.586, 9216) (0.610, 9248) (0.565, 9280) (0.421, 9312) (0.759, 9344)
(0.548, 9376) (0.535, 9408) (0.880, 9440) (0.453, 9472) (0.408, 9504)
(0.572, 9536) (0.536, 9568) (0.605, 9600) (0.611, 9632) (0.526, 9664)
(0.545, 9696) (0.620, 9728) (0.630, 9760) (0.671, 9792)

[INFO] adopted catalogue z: 0.742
